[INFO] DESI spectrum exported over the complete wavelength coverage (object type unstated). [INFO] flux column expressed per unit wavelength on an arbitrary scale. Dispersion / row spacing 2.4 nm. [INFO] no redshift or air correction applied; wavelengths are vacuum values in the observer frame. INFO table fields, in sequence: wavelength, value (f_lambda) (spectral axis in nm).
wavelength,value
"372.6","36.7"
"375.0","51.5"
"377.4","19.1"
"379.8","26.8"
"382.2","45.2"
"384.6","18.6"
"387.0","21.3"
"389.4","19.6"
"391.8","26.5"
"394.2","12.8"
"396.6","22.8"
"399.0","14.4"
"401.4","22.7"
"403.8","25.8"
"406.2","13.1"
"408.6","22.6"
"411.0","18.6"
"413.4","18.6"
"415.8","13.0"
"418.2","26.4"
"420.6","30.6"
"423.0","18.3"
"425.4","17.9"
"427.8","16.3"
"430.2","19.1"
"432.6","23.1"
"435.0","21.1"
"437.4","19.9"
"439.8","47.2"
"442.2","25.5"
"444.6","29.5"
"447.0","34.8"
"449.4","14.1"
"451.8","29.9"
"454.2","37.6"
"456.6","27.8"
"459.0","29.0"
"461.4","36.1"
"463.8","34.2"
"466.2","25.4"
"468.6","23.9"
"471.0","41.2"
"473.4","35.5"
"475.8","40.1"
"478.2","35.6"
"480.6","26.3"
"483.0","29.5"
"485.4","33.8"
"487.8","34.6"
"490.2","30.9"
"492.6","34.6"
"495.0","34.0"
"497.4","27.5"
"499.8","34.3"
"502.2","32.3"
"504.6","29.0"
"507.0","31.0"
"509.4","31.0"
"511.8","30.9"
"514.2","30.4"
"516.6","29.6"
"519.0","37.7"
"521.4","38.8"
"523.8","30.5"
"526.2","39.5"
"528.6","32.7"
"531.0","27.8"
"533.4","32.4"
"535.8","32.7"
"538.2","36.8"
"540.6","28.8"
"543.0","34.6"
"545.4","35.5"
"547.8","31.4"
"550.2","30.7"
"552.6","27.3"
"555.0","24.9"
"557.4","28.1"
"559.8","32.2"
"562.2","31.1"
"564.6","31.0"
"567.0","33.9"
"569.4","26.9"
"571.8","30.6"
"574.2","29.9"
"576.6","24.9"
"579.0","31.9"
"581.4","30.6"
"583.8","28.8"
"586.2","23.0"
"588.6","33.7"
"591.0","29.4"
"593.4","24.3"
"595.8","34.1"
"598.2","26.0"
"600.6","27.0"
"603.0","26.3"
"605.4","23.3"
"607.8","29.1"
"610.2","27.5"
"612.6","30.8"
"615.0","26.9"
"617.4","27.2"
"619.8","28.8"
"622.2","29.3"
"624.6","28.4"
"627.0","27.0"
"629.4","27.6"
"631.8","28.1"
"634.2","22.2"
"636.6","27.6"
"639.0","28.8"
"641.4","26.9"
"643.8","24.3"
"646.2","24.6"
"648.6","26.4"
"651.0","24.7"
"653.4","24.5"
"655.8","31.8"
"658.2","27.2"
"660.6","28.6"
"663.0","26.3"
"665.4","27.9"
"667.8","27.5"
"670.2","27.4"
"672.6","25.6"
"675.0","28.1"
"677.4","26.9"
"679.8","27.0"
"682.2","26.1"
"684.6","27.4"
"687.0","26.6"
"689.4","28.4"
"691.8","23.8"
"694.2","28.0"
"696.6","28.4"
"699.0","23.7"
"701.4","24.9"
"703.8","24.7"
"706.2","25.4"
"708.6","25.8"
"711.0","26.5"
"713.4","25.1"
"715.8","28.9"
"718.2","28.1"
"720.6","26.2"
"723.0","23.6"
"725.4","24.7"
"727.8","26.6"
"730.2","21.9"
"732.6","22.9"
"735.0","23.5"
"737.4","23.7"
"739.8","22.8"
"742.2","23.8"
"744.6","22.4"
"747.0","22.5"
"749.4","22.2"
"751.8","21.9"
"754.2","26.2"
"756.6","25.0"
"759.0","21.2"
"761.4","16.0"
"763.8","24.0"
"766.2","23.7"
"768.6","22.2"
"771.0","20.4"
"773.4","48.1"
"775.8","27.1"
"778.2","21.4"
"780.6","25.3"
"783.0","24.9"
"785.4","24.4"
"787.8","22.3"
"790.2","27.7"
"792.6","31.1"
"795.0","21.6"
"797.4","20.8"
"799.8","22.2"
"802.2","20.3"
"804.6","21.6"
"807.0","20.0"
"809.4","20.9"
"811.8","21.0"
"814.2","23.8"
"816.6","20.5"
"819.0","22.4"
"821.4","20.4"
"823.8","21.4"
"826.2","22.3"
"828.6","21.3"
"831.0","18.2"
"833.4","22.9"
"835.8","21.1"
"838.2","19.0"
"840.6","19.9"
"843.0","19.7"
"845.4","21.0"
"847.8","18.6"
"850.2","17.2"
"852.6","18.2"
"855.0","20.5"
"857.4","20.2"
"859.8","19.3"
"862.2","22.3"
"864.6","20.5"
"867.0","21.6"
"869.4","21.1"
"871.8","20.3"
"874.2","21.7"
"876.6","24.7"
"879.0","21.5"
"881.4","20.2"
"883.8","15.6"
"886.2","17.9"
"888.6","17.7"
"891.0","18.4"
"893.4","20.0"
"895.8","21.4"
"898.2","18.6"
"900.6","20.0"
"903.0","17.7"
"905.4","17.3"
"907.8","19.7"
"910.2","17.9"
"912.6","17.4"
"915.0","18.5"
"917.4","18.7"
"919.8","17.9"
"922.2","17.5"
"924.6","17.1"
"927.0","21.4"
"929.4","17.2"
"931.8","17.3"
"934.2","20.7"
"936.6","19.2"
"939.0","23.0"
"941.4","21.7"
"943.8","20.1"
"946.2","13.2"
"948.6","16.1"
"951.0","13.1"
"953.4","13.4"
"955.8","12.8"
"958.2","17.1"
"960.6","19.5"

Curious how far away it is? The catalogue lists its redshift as 0.18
